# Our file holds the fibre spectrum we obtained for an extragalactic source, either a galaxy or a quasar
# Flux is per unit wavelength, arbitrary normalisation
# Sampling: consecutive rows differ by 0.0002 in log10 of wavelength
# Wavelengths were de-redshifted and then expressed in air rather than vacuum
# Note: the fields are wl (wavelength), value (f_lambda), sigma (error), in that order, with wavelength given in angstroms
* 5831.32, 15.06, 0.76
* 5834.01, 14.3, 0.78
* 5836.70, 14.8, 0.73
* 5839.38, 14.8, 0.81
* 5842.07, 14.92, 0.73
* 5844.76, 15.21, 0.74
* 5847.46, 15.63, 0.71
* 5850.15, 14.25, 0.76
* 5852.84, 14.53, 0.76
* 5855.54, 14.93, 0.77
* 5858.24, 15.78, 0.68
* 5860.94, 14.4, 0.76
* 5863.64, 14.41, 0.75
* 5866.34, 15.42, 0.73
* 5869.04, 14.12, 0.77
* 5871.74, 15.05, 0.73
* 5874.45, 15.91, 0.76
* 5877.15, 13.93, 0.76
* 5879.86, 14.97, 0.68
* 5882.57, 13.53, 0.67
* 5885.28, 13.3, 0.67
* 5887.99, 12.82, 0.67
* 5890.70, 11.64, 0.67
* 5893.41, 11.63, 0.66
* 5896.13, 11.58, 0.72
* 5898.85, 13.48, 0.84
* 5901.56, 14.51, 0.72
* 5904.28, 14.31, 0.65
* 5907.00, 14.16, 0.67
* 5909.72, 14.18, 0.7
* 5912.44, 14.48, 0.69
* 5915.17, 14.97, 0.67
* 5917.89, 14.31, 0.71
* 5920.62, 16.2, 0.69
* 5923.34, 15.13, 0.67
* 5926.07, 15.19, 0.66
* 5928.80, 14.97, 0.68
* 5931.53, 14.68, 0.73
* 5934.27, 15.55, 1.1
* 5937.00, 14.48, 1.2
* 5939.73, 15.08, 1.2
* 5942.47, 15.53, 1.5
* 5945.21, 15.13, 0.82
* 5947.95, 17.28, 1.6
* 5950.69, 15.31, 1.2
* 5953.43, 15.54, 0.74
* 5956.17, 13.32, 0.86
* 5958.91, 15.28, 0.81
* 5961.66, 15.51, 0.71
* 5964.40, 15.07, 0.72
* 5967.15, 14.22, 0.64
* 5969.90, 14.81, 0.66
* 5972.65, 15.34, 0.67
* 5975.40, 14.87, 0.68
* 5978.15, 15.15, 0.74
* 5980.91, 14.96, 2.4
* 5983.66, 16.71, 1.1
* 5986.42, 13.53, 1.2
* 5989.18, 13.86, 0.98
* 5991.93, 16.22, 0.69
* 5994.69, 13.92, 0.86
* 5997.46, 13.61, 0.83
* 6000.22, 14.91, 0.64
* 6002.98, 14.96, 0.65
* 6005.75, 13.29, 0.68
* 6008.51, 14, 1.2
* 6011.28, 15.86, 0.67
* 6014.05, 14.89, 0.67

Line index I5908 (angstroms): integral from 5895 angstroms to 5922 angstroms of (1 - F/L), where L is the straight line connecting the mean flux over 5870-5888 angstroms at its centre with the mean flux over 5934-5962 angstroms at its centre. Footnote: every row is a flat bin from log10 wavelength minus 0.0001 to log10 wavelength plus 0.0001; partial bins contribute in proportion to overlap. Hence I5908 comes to 0.9 angstroms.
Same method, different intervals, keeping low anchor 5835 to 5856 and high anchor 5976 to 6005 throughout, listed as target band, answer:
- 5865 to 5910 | 3.19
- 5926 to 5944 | -0.32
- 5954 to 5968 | 0.03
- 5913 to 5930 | -0.33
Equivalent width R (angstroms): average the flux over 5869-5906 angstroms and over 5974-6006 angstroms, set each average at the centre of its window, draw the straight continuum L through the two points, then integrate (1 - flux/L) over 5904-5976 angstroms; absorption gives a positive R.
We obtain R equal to -4.2 angstroms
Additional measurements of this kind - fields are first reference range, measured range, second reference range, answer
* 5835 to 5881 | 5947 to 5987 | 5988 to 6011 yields -1.7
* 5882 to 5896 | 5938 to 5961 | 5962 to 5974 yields -1.6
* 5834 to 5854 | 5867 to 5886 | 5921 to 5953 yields 0.7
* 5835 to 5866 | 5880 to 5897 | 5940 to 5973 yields 2.7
